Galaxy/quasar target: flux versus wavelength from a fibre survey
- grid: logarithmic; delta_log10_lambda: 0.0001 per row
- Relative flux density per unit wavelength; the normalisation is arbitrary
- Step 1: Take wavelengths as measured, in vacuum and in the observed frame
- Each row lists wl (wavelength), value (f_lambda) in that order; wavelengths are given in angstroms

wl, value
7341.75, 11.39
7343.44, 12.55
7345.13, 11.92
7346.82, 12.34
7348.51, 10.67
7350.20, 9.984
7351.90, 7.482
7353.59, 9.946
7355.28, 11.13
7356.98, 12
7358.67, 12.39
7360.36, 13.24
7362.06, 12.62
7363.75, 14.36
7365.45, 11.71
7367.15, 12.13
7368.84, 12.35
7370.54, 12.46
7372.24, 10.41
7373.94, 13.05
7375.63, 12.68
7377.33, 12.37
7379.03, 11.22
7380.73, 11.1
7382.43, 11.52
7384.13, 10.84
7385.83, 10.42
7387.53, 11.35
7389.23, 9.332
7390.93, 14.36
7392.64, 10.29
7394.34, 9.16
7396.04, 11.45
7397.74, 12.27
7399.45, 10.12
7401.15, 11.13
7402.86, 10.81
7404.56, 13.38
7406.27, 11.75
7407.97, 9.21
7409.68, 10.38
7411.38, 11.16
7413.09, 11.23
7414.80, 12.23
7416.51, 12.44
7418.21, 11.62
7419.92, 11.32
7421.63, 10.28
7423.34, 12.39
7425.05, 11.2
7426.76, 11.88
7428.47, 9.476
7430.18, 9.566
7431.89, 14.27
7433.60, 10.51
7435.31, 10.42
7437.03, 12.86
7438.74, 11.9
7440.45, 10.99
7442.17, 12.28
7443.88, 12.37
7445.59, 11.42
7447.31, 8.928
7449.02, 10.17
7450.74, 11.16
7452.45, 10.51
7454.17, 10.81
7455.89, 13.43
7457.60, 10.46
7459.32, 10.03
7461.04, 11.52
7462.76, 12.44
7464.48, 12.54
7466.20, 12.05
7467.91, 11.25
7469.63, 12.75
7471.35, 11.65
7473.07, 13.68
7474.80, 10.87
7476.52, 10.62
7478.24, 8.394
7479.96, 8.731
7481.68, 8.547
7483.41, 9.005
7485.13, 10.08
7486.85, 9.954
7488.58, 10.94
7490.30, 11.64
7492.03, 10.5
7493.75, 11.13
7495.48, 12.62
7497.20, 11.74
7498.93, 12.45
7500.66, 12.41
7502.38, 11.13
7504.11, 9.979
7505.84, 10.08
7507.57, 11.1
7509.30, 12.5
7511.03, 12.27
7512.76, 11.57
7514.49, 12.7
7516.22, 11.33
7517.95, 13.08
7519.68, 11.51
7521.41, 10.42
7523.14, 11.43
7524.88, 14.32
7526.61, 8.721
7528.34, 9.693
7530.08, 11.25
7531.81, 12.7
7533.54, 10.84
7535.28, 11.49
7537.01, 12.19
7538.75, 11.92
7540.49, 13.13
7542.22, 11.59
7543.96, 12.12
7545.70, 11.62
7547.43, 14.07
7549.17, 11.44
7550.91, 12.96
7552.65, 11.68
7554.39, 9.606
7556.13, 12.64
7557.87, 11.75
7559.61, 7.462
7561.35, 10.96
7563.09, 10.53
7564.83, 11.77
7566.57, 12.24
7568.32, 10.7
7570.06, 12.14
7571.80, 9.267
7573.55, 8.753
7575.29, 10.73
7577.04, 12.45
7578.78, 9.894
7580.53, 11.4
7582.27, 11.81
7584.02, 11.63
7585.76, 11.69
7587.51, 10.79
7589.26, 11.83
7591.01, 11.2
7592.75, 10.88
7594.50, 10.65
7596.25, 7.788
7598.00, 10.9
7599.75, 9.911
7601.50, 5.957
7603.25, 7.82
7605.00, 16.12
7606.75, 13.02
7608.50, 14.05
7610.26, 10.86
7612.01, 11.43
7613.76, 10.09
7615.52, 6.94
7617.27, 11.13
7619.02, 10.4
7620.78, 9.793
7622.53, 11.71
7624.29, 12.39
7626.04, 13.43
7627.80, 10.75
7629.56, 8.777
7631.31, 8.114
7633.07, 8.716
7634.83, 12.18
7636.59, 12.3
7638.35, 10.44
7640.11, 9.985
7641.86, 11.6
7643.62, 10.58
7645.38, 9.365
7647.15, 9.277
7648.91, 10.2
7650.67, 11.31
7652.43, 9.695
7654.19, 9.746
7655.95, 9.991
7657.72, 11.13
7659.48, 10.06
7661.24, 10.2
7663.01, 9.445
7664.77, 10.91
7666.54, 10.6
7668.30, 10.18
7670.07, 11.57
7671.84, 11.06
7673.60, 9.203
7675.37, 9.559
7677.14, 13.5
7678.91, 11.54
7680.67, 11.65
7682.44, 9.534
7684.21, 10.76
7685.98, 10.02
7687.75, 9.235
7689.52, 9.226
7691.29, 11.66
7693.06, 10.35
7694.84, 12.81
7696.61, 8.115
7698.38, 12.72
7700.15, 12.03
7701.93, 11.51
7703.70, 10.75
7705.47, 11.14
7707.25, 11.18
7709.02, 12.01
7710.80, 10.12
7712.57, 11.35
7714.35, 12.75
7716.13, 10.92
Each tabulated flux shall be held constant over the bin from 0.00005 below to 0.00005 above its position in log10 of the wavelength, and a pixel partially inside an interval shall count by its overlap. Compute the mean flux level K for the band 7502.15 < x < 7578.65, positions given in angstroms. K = 11.4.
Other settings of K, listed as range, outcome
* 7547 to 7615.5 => 11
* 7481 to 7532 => 11.2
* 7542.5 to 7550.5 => 12.3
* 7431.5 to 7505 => 11.2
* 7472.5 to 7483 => 9.98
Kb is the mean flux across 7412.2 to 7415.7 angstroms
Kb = 11.7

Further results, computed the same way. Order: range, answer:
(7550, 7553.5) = 12.3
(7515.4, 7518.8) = 12.2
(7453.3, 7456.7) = 12.1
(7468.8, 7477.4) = 11.9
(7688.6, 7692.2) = 10.4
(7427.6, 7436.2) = 10.9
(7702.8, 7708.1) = 11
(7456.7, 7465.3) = 11.4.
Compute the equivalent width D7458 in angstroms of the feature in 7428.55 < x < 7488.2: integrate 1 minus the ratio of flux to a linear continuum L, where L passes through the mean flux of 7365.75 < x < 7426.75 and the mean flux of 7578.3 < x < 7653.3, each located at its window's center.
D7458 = 0.90 angstroms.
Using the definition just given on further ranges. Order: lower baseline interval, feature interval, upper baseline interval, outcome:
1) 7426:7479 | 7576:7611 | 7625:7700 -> -0.8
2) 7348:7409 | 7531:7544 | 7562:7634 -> -1.3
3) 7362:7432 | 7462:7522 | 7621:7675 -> -0.9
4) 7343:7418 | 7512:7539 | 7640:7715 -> -1.2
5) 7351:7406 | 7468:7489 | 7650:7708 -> 1.5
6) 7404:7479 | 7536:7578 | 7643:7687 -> -2.0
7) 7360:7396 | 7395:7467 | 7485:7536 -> 1.6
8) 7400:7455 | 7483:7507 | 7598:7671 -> 0.0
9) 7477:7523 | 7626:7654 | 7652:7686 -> 0.8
